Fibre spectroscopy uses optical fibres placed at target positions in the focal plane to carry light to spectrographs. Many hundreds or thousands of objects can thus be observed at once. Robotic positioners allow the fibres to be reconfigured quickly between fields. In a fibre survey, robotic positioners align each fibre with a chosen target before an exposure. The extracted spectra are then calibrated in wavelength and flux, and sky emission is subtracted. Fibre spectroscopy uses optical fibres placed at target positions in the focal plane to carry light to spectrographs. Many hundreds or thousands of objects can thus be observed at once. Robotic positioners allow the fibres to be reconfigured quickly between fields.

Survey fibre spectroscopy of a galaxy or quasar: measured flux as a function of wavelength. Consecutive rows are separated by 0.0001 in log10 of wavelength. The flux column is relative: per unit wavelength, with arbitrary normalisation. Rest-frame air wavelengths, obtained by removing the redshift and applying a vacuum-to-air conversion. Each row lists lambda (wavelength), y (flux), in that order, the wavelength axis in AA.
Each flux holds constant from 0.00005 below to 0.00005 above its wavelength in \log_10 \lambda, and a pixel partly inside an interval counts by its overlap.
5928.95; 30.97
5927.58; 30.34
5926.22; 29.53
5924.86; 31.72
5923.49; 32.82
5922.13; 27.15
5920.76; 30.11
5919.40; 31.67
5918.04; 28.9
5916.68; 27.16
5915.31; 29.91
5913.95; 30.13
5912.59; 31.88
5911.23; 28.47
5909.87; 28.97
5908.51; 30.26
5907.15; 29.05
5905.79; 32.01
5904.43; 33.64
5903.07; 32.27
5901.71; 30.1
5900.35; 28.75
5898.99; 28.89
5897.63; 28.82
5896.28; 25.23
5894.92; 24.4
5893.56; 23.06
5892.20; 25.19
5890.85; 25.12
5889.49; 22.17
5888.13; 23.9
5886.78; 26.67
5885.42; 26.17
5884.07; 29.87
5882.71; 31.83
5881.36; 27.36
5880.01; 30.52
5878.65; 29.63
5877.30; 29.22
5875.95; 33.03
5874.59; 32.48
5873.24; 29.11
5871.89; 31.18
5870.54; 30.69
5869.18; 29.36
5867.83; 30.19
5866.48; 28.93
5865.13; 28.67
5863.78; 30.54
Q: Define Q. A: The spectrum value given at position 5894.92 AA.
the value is 24.4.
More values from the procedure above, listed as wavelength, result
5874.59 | 32.48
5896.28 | 25.23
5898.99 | 28.89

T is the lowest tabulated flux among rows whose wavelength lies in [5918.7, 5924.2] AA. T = 27.15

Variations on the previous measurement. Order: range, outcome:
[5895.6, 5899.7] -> 25.23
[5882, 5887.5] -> 26.17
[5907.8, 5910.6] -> 28.97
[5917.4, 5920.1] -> 28.9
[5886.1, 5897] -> 22.17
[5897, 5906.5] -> 28.75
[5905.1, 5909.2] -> 29.05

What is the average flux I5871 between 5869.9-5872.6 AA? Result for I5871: 31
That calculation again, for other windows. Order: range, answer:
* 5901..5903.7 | 31.1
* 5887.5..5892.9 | 24.1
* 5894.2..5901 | 27.2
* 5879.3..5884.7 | 29.9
